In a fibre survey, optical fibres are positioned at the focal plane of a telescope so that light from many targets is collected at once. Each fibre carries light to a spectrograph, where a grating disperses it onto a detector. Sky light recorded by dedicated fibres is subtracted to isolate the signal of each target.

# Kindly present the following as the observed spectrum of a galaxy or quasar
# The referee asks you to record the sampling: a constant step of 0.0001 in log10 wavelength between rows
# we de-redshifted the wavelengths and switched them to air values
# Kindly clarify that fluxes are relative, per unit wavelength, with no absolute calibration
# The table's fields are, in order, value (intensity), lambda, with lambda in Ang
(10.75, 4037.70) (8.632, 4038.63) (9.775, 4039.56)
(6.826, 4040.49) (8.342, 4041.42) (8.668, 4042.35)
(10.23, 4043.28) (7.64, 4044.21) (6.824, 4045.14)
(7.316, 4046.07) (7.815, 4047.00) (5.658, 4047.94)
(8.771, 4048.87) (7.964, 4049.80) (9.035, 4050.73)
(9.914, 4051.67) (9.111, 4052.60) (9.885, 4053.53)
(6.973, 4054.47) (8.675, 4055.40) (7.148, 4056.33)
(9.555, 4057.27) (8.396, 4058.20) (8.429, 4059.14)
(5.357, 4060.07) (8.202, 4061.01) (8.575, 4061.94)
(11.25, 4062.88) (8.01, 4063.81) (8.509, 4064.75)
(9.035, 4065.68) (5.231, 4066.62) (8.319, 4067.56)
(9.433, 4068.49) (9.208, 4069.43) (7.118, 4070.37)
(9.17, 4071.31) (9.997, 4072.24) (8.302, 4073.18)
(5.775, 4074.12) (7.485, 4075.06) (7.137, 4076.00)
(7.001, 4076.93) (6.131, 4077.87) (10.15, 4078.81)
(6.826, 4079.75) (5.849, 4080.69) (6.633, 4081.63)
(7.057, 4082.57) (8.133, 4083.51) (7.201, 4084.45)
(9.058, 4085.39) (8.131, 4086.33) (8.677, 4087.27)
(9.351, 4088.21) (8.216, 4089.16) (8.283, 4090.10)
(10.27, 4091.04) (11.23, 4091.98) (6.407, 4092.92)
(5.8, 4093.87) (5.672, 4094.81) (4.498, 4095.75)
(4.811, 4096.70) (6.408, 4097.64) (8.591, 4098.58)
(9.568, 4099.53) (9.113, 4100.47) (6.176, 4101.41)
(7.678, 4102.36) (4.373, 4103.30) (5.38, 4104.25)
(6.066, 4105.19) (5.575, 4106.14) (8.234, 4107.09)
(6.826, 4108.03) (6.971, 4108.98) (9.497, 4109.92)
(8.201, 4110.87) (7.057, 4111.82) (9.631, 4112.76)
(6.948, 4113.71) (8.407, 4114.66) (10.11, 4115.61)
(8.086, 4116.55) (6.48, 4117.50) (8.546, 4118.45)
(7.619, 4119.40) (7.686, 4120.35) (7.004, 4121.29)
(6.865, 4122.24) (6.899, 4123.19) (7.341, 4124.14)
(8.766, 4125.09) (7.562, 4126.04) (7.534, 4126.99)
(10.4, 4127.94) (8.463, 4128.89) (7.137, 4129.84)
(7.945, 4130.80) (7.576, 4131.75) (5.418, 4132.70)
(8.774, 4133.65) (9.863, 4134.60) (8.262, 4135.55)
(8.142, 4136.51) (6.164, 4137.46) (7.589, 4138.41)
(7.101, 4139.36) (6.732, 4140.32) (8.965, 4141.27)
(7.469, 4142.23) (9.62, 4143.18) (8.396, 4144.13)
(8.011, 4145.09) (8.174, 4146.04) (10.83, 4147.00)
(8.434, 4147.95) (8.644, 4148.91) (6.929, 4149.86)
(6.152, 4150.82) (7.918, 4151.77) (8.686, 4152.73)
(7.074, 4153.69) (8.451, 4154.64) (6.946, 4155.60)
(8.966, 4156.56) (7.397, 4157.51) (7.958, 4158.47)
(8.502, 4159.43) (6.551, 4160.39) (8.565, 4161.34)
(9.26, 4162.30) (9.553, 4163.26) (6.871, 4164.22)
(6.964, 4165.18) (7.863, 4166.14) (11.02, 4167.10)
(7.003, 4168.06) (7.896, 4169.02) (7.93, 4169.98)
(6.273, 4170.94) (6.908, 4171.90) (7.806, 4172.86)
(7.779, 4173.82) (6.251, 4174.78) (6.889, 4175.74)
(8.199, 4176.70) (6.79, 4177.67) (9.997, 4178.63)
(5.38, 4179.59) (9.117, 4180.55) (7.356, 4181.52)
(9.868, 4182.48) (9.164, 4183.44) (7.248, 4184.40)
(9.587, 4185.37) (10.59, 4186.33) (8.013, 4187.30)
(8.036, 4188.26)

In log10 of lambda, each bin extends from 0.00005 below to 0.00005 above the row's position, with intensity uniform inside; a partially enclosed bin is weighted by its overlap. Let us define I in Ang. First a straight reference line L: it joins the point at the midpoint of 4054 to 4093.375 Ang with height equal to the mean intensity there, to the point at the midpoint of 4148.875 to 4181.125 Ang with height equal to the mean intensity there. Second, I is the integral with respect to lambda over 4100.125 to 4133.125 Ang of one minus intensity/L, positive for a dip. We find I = 1.7 Ang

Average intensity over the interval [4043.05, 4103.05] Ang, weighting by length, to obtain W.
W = 7.92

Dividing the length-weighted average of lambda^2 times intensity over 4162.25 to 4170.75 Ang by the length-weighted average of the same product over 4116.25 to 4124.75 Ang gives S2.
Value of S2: 1.12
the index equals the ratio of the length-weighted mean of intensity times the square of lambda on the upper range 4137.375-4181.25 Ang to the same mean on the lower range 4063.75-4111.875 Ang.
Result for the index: 1.1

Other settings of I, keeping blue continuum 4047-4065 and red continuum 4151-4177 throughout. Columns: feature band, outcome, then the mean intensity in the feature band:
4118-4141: 0.7 Ang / 7.74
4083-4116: 2.2 Ang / 7.61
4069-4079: 0.5 Ang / 7.89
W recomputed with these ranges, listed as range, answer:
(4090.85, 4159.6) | 7.7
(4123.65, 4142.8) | 7.87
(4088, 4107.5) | 7.19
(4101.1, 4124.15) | 7.35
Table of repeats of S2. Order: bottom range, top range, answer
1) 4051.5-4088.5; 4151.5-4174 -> 1.02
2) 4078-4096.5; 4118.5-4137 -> 1.04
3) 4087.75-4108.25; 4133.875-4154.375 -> 1.15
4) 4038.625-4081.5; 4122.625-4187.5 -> 1.03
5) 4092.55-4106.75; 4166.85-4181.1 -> 1.23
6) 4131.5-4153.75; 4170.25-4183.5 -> 0.98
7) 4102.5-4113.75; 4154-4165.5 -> 1.16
